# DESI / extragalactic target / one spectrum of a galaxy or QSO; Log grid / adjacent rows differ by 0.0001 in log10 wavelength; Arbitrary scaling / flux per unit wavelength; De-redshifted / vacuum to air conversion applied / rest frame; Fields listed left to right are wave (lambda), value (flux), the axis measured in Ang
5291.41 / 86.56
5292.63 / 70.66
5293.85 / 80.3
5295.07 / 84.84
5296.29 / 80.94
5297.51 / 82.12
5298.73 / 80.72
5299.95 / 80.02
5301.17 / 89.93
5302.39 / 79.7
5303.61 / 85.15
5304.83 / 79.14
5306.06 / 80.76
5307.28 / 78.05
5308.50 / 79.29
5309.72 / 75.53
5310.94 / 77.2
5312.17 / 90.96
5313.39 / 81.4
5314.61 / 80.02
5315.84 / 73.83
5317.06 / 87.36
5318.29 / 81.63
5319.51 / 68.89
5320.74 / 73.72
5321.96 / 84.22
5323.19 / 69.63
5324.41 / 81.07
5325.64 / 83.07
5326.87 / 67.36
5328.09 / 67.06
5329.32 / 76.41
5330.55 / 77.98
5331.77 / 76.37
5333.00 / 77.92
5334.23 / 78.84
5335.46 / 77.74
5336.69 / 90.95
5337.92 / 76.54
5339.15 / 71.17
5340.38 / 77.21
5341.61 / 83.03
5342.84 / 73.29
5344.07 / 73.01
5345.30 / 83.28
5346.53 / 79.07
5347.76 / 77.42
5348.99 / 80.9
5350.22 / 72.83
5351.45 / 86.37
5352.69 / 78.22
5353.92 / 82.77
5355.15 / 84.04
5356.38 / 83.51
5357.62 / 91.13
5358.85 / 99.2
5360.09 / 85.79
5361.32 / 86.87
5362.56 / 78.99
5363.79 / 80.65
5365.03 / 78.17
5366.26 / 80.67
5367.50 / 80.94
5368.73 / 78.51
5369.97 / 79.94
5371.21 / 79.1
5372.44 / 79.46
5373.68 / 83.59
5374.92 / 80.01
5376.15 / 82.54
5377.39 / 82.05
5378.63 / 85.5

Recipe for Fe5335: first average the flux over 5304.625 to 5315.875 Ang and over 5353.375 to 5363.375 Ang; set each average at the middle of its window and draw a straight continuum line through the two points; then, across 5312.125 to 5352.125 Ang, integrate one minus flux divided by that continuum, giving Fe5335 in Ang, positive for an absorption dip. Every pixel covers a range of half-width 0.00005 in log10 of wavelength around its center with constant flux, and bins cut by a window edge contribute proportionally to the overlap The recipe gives 2.3 Ang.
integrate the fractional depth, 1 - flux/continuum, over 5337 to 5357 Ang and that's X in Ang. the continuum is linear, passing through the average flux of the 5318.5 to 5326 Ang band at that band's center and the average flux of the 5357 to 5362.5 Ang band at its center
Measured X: 1.4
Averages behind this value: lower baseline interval 76.8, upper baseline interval 89.4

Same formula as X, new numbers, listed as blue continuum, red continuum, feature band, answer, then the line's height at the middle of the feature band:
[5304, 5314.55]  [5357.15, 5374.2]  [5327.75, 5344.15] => 0.9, 81.6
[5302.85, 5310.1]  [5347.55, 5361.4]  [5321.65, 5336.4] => 0.9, 81.9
